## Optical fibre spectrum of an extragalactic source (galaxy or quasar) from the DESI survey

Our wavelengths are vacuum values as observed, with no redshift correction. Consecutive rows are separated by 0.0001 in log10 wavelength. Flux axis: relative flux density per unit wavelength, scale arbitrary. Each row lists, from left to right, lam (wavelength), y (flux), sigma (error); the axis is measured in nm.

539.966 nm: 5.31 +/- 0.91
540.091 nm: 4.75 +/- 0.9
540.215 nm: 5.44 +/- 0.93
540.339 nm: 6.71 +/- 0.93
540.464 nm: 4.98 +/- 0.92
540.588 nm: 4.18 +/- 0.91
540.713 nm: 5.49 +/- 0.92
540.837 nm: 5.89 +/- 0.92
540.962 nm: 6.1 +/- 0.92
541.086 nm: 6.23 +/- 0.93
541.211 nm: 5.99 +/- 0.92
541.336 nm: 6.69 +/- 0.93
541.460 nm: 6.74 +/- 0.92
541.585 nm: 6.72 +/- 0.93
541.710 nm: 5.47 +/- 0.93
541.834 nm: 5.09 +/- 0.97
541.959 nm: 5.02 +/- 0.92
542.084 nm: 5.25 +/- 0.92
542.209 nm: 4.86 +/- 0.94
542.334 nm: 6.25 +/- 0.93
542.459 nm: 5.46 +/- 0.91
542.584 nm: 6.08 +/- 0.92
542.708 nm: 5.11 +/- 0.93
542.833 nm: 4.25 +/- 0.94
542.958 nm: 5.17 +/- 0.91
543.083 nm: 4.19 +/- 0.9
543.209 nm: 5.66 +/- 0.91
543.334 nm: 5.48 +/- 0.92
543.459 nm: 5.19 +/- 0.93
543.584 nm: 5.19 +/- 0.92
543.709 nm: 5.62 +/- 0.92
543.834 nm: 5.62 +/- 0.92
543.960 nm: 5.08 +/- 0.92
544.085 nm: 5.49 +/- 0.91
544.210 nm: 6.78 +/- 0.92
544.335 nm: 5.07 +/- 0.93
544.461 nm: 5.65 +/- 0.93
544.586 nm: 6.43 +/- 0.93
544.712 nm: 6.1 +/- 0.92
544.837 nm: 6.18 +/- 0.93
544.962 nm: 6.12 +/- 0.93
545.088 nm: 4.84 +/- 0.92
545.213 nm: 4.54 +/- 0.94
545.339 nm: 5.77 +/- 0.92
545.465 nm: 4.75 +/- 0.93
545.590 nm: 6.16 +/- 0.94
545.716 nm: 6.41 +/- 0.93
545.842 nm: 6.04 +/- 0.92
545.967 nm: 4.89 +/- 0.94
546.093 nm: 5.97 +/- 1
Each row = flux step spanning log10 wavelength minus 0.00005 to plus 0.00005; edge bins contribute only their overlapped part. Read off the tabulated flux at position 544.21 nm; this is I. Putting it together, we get 6.78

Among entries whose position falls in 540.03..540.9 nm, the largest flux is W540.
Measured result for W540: 6.71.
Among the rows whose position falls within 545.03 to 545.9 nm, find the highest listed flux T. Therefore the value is 6.41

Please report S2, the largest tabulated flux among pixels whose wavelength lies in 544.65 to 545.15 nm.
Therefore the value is 6.18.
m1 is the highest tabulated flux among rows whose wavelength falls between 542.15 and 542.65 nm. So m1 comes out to 6.25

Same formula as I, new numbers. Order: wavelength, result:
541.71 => 5.47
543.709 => 5.62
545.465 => 4.75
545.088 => 4.84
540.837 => 5.89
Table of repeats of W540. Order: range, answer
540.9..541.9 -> 6.74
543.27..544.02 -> 5.62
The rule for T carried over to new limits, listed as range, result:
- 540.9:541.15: 6.23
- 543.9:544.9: 6.78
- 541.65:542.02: 5.47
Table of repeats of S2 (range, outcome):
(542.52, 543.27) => 6.08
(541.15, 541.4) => 6.69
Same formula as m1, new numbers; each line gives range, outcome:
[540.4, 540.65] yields 4.98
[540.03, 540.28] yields 5.44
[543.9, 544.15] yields 5.49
